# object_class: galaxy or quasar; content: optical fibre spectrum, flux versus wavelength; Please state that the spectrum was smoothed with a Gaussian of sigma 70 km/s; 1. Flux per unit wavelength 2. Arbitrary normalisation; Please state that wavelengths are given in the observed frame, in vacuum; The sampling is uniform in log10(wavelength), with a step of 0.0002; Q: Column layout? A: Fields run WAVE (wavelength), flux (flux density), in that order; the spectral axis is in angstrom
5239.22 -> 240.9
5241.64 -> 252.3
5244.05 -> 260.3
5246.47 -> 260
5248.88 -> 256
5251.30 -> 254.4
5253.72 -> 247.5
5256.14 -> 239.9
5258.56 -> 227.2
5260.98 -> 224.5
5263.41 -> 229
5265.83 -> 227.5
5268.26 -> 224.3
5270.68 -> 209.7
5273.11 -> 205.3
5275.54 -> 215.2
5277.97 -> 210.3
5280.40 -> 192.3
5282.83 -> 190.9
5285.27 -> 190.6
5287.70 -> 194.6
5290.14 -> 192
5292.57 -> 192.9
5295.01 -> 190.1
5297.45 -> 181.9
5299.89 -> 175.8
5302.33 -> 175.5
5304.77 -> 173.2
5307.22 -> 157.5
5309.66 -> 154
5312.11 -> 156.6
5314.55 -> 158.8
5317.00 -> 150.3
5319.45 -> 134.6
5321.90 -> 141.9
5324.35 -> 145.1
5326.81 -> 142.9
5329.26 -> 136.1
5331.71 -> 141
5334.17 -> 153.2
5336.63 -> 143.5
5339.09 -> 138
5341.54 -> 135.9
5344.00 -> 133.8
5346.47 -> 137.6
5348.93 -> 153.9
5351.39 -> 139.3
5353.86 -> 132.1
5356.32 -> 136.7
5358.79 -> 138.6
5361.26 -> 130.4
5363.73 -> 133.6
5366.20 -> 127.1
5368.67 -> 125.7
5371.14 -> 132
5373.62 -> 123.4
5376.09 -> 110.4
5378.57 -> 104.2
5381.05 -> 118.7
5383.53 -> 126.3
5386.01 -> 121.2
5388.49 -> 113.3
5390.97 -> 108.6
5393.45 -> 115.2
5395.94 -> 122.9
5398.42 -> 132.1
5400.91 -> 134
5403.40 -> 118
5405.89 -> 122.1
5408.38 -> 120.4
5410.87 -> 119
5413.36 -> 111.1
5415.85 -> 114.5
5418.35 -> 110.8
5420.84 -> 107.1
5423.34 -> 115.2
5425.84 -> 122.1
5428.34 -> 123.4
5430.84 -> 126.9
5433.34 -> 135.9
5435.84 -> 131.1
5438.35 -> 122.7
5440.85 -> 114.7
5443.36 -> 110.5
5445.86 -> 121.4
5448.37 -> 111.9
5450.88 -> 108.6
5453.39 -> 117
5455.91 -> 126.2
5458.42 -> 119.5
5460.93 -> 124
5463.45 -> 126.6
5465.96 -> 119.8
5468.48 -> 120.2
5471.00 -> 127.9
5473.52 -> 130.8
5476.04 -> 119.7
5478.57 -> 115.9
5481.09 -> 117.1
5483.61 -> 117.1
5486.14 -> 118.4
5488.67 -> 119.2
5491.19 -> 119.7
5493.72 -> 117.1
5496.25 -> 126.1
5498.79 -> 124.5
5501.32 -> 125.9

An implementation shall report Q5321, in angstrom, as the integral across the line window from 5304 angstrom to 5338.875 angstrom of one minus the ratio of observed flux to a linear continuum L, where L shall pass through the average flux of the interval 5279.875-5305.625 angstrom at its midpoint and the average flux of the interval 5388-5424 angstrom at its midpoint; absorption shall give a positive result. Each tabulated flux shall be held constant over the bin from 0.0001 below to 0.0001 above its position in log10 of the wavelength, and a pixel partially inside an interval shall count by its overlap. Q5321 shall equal 4.2 angstrom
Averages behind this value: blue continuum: 186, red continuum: 118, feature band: 149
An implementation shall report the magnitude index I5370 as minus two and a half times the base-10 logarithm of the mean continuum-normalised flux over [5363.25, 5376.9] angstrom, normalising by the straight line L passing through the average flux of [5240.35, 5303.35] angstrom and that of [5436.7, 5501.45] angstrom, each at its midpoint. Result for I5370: 0.320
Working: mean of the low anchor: 216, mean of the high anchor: 120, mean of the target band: 125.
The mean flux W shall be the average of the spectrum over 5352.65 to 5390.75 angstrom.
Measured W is 124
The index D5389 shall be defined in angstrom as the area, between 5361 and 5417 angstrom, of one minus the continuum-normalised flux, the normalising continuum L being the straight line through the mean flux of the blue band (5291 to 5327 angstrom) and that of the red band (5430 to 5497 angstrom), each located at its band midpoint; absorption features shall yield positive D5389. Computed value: 8.0 angstrom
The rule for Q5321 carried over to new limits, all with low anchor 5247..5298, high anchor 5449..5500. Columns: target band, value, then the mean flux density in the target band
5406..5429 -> 4.9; 116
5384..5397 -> 3.5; 117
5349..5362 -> 2.9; 137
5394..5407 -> 2.5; 125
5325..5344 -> 4.6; 141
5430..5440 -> 0.8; 129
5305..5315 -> 2.0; 158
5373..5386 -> 3.8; 117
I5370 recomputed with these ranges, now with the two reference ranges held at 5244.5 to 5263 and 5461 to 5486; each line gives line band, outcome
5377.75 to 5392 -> 0.423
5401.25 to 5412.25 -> 0.296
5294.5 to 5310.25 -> 0.250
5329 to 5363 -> 0.352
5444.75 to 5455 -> 0.173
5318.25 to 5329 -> 0.410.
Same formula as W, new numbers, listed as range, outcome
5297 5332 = 155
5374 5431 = 118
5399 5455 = 119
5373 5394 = 116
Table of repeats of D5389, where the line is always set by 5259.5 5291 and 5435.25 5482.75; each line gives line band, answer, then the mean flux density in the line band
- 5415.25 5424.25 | 1.8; 112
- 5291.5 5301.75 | 0.7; 184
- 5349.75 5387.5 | 8.5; 127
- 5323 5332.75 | 2.2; 141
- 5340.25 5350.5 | 2.0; 140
